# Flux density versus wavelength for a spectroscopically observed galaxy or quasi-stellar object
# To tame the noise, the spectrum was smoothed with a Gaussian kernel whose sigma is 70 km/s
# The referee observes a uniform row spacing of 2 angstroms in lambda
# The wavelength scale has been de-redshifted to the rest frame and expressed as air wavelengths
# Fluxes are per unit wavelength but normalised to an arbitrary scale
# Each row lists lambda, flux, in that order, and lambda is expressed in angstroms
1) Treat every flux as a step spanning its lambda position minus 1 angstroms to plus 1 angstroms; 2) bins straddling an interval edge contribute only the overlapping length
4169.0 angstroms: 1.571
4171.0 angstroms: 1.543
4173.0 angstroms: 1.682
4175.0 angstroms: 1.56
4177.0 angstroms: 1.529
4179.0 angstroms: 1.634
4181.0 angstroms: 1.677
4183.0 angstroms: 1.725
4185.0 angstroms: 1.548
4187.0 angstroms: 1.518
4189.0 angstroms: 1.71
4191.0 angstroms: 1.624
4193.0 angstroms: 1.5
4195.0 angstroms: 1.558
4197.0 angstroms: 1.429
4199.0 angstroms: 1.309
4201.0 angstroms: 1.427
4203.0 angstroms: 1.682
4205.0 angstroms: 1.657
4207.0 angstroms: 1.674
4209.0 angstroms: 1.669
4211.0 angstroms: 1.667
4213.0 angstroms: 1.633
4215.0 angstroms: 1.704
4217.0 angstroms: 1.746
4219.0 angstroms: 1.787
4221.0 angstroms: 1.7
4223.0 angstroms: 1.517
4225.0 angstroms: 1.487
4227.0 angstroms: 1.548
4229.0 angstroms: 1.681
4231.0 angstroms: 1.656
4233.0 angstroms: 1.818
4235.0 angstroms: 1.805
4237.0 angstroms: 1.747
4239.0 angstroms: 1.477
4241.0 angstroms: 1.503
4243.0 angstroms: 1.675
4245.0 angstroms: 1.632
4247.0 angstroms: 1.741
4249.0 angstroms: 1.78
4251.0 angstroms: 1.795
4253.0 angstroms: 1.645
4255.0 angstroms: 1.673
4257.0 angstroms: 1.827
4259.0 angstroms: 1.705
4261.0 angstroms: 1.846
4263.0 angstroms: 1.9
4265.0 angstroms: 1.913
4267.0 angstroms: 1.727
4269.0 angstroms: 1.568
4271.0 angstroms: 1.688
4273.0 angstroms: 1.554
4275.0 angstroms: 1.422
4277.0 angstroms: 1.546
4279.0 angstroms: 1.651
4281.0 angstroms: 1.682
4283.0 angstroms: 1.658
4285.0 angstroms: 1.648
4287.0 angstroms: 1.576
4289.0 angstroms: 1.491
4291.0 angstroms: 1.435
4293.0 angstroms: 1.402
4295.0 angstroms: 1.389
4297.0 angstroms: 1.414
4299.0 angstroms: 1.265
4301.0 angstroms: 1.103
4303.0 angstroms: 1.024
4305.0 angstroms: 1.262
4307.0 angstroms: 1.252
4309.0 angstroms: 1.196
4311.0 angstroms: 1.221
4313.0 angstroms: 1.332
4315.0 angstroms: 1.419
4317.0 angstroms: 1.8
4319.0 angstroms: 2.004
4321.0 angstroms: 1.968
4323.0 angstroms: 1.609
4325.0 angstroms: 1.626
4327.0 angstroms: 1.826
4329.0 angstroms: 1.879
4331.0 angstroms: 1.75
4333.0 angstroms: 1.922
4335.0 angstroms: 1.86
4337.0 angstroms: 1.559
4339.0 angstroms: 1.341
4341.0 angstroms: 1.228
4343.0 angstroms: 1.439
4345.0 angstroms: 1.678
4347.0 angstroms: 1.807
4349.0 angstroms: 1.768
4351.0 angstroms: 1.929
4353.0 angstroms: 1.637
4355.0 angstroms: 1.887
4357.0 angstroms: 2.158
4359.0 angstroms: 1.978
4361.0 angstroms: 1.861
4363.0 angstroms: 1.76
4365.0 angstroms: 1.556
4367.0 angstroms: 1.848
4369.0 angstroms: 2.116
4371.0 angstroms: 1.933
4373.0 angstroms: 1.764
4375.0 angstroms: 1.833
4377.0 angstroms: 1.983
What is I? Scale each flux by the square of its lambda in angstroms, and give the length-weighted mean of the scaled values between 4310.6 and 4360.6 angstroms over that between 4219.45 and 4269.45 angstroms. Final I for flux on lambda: 1.1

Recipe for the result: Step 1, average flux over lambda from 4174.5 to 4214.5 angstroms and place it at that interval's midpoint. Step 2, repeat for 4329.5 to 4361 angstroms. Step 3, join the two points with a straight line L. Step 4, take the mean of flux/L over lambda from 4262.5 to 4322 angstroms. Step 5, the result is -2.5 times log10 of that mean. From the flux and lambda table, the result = 0.12 mag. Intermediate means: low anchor 1.59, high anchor 1.74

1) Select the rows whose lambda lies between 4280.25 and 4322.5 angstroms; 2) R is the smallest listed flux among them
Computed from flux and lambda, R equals 1.024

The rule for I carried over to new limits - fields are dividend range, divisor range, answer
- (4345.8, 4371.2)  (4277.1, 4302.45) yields 1.31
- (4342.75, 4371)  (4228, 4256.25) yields 1.14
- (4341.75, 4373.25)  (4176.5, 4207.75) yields 1.25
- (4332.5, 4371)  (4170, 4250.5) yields 1.16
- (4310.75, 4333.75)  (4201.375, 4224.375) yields 1.08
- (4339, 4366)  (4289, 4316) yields 1.37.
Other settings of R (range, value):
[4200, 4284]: 1.422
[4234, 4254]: 1.477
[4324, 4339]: 1.341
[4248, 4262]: 1.645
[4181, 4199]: 1.309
